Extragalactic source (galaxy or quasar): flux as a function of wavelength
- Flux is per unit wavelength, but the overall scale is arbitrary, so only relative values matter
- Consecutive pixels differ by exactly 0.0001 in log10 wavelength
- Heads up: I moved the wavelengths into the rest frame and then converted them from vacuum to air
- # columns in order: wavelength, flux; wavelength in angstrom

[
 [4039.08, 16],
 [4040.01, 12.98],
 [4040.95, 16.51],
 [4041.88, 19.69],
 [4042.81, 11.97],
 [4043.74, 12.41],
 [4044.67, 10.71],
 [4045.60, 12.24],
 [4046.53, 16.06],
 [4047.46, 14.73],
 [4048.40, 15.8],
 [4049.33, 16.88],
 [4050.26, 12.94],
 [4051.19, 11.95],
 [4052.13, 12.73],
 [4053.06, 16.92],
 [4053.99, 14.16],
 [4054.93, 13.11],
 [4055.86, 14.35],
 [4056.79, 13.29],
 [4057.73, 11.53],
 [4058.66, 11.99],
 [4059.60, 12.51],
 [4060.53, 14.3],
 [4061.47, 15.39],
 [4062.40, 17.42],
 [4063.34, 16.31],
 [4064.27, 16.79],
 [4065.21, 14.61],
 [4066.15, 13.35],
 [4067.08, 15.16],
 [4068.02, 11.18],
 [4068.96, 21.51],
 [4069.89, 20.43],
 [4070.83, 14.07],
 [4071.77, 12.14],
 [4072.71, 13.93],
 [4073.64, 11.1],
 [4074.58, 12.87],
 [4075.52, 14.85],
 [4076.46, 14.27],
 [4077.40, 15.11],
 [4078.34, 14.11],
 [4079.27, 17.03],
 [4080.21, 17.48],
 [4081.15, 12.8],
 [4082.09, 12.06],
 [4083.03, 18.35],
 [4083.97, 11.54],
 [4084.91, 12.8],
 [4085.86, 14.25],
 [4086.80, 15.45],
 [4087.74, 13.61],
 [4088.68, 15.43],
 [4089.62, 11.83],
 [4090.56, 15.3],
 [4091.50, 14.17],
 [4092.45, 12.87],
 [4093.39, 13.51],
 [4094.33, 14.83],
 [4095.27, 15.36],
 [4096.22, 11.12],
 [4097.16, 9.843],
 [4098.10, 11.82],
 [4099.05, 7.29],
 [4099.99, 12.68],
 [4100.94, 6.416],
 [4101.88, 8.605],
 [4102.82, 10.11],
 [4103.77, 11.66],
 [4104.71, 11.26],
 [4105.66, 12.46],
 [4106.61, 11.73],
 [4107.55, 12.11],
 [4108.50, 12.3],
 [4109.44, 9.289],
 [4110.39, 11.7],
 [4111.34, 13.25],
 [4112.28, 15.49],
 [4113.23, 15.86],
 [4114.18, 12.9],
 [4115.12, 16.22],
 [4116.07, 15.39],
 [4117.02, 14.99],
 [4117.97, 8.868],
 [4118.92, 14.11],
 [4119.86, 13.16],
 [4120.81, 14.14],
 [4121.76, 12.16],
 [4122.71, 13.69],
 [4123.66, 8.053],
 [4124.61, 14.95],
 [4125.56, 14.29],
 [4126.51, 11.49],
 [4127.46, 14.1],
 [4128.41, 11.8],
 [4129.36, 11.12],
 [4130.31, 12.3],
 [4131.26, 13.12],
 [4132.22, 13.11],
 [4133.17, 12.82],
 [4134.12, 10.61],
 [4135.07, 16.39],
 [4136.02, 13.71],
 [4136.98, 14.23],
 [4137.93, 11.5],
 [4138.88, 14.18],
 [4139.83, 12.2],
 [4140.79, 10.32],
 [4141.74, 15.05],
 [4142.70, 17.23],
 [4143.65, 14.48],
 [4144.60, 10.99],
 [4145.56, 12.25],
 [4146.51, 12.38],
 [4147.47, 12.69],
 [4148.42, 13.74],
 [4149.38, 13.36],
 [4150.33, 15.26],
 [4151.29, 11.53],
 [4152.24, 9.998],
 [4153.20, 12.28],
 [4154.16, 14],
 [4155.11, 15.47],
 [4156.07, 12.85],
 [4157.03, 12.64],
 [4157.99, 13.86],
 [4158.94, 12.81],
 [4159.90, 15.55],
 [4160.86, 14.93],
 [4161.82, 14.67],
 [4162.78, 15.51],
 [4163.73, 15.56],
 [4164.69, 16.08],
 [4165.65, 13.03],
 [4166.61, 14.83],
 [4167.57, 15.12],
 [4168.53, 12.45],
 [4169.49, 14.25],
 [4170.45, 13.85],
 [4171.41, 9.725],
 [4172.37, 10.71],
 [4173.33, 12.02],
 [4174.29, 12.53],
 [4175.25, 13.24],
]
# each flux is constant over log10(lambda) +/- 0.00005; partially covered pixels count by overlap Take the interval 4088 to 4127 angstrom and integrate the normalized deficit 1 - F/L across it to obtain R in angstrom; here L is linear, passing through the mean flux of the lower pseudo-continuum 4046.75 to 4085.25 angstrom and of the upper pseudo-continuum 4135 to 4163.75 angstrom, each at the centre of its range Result 4.18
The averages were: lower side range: 14.5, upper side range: 13.5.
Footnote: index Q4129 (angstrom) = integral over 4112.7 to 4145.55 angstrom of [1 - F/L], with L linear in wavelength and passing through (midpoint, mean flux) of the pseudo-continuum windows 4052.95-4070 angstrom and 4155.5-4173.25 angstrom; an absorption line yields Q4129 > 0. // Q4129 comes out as 2.13 angstrom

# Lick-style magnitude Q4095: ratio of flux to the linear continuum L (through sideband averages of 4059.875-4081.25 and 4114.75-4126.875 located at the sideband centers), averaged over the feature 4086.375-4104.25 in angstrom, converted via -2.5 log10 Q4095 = 0.16 mag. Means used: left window 15.1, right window 13.2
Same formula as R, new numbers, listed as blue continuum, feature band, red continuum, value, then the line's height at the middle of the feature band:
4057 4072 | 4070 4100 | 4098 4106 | -3.3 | 12.3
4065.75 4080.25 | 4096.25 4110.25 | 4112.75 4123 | 3.5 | 14.1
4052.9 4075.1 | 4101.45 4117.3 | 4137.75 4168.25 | 1.6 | 14.1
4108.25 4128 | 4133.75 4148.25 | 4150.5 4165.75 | 0.3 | 13.6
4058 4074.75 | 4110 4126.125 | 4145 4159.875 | 0.3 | 13.7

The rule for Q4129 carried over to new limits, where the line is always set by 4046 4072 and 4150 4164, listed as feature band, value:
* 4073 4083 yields 0.1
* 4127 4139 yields 0.9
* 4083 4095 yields 0.3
